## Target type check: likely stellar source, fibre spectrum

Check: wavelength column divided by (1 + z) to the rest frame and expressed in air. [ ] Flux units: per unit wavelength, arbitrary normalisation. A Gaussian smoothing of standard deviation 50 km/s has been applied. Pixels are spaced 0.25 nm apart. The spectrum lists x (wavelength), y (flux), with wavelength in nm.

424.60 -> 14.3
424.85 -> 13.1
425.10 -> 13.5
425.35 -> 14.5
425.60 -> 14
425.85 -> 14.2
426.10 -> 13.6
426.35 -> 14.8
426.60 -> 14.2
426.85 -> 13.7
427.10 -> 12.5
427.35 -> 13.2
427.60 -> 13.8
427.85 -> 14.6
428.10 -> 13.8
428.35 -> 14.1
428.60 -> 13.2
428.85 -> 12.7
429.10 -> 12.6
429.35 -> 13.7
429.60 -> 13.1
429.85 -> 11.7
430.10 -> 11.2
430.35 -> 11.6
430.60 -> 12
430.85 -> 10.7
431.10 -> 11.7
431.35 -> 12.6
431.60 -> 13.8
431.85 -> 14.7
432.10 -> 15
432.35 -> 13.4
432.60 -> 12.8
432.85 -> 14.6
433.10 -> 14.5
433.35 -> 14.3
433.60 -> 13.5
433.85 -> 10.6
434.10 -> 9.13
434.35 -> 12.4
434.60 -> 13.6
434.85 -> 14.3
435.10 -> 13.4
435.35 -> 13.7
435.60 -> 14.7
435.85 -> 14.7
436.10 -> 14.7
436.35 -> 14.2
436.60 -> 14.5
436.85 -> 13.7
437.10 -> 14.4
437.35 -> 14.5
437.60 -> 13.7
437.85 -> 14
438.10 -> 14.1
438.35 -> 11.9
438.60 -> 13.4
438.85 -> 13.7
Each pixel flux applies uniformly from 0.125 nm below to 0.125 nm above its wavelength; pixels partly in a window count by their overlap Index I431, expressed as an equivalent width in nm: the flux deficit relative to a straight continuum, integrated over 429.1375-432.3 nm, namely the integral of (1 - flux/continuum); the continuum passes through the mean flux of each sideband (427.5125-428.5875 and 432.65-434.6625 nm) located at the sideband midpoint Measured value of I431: 0.18 nm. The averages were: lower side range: 14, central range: 12.7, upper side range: 12.8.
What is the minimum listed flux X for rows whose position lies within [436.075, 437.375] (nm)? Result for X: 13.7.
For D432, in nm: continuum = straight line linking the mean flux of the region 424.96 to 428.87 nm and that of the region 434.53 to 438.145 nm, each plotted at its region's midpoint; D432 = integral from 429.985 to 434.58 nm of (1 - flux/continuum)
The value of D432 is 0.42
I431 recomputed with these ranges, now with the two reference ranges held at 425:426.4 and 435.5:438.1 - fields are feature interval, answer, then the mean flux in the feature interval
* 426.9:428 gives 0.04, 13.5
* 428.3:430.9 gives 0.32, 12.4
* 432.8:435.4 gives 0.22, 13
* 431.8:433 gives 0.01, 14.1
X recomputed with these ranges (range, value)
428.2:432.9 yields 10.7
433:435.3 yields 9.13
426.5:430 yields 11.7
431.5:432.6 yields 12.8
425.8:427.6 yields 12.5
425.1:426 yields 13.5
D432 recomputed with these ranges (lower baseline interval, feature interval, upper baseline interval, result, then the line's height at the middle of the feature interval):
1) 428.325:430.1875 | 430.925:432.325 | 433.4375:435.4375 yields -0.085 nm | 12.7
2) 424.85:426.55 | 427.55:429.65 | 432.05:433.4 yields 0.078 nm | 14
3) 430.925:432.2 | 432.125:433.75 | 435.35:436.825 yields -0.017 nm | 13.7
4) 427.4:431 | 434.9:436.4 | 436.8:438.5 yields -0.079 nm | 13.5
